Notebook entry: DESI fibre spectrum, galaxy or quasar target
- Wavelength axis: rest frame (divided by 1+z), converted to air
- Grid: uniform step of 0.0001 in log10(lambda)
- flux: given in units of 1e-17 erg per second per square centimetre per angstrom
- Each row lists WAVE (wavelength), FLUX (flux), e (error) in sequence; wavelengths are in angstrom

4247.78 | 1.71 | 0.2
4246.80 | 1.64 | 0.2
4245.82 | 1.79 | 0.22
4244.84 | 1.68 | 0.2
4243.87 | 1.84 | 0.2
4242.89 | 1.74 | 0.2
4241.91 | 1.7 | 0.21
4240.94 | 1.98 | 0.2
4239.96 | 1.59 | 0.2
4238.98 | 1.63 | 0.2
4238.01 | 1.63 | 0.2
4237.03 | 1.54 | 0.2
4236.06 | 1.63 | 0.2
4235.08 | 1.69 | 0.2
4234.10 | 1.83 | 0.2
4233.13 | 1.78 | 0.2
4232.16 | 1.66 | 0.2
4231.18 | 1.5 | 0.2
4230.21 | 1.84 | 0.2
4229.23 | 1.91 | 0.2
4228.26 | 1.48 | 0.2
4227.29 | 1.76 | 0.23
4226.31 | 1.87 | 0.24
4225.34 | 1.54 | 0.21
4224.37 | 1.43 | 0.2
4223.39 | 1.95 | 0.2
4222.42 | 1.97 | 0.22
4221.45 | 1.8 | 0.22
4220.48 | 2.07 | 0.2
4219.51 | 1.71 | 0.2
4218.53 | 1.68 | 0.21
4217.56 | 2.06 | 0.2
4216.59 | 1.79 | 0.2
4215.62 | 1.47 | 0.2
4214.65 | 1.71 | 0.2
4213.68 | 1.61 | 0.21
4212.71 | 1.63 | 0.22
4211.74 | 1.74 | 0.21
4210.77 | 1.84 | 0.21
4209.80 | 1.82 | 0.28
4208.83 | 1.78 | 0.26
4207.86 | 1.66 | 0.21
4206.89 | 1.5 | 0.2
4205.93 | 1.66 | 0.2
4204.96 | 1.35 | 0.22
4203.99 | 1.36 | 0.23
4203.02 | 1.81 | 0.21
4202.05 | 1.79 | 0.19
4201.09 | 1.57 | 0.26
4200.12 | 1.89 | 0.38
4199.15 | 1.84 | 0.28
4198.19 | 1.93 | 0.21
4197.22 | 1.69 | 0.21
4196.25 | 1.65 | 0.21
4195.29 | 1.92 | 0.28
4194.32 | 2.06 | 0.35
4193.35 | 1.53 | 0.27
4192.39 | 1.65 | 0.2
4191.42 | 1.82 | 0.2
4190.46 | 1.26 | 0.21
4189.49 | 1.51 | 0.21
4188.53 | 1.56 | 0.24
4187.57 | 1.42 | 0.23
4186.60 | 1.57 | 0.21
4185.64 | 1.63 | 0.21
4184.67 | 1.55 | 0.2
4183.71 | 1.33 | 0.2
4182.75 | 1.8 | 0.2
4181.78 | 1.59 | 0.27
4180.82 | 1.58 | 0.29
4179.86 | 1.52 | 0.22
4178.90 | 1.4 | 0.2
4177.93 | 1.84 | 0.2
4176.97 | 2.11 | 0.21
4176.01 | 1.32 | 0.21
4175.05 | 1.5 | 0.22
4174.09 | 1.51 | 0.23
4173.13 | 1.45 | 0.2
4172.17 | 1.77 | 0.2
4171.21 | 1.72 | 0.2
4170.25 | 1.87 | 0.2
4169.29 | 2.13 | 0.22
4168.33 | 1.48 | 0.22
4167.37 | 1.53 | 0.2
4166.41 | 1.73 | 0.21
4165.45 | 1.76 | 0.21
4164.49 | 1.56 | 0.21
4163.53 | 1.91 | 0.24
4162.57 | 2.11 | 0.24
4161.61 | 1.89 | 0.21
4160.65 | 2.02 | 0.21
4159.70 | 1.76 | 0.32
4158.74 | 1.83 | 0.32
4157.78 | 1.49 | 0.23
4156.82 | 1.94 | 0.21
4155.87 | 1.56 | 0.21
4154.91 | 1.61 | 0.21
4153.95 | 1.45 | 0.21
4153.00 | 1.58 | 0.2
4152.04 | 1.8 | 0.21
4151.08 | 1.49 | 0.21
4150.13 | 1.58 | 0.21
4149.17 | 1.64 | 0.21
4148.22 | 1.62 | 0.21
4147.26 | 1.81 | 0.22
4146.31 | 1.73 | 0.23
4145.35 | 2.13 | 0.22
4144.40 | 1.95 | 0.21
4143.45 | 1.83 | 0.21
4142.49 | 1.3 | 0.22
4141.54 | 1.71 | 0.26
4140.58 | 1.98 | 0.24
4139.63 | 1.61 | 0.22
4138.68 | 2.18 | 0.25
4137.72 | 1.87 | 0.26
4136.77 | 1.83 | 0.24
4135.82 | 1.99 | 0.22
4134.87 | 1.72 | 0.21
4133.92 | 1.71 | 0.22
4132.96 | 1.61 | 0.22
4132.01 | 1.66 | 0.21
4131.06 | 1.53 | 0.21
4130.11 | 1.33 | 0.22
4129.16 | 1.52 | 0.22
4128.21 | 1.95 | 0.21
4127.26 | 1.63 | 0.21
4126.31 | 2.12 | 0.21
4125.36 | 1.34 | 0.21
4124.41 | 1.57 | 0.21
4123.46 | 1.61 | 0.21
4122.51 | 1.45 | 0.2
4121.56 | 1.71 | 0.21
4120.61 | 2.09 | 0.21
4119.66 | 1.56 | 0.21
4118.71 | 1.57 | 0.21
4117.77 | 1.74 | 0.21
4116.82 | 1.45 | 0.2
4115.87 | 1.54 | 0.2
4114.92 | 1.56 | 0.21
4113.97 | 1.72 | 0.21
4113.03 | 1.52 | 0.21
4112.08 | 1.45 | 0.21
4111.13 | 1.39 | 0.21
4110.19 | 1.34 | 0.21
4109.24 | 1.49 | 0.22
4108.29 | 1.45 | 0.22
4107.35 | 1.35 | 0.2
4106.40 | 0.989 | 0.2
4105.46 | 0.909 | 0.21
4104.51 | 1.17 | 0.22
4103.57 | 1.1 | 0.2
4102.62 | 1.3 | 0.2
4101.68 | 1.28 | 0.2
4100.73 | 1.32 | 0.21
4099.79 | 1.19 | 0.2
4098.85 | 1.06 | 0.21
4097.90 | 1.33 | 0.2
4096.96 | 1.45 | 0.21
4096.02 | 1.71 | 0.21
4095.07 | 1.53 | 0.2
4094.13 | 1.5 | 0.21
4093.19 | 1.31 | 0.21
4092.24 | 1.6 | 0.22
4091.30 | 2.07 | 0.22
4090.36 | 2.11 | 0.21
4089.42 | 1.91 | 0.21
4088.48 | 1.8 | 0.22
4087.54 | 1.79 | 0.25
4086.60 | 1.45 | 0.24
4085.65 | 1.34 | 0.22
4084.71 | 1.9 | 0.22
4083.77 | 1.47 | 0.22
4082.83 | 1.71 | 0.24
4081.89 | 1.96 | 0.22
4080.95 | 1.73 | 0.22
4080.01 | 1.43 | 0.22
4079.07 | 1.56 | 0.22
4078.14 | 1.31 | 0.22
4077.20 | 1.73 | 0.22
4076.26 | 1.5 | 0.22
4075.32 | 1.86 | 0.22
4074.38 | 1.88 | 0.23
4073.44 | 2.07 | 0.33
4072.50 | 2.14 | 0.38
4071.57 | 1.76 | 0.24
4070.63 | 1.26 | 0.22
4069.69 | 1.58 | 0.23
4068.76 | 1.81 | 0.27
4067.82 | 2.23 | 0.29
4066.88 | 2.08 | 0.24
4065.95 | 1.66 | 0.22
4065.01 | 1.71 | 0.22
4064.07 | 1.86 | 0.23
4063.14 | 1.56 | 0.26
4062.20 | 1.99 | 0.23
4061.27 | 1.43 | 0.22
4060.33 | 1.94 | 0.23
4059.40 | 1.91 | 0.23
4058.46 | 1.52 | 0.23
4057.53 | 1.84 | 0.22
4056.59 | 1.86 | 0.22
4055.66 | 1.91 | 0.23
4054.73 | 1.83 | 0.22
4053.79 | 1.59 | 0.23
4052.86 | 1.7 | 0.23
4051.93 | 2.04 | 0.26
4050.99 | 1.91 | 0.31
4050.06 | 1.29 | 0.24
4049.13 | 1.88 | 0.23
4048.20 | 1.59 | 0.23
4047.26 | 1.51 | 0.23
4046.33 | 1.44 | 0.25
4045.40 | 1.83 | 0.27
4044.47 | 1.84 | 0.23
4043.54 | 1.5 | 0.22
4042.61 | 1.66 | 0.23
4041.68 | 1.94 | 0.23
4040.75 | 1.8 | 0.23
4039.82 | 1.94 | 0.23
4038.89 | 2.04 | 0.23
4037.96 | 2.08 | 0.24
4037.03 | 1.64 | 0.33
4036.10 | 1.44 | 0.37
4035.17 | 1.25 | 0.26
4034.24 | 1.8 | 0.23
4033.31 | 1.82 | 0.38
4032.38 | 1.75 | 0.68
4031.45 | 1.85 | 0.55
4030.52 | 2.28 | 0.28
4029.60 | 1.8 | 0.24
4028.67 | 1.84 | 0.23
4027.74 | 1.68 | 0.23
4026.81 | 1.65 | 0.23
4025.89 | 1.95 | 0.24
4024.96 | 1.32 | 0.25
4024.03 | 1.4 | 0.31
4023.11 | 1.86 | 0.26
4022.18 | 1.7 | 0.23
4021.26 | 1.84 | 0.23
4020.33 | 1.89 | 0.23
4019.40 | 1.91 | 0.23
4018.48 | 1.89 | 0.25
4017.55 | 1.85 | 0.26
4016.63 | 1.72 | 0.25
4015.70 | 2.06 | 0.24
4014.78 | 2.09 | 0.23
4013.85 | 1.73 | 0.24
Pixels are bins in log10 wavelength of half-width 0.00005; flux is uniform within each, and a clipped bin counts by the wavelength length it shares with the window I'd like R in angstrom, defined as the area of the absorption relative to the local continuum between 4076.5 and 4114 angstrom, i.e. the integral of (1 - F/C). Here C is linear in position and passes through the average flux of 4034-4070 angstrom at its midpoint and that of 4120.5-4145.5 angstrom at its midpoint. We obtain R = 5.4 angstrom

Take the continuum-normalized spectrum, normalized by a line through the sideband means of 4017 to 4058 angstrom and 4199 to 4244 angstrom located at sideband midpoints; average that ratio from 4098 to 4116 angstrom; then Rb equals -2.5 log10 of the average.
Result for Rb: 0.30 mag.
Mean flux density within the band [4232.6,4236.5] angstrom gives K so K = 1.73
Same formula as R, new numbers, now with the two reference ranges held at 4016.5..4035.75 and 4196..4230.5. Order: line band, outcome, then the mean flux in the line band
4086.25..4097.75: 0.5 angstrom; 1.68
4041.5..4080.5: 0.5 angstrom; 1.74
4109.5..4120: 1.3 angstrom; 1.53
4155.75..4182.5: 0.3 angstrom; 1.71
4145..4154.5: 0.3 angstrom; 1.68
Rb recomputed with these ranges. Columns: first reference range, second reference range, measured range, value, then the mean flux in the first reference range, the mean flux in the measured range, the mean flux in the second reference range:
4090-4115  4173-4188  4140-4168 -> -0.144 mag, 1.41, 1.73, 1.57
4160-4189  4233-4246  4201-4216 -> 0.031 mag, 1.67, 1.65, 1.71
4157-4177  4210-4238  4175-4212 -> 0.051 mag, 1.73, 1.65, 1.73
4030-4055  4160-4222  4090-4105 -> 0.203 mag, 1.75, 1.43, 1.69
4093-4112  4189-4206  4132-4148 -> -0.230 mag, 1.31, 1.8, 1.68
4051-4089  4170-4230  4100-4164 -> 0.057 mag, 1.74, 1.62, 1.68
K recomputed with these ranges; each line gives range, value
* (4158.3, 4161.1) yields 1.87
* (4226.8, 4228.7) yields 1.62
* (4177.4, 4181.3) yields 1.59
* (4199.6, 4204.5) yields 1.68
